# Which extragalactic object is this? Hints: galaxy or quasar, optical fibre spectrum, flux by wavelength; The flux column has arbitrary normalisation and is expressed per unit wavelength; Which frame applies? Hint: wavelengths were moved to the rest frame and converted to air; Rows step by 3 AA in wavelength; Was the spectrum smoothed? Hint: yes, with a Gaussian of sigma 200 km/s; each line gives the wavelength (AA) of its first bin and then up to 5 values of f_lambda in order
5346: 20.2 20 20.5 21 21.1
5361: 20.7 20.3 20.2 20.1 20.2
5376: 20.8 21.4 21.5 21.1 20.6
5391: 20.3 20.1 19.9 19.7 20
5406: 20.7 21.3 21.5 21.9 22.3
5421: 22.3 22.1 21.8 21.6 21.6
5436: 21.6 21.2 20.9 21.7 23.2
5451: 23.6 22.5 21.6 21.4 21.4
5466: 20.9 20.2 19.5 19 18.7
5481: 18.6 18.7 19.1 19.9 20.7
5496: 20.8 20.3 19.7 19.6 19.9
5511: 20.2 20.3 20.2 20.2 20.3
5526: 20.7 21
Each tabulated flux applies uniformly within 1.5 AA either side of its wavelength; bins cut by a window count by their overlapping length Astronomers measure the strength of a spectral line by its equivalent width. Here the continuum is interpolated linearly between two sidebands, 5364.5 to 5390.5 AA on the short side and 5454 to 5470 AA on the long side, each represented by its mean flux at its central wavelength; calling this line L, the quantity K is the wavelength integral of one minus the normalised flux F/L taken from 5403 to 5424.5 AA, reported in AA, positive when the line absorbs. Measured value -0.66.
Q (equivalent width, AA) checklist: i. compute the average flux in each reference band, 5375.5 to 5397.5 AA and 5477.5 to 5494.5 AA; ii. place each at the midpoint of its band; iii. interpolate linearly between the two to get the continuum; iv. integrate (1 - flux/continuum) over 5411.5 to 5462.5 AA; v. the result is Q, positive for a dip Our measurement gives -4.9 AA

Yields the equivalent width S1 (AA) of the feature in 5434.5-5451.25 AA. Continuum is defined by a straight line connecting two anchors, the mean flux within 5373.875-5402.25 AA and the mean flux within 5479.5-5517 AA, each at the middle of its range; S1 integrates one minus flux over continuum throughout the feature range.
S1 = -1.42 AA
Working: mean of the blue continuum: 20.6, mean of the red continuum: 19.8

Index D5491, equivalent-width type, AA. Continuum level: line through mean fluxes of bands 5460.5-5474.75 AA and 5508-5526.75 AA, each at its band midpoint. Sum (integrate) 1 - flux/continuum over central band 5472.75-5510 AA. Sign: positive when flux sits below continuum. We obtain 1.4 AA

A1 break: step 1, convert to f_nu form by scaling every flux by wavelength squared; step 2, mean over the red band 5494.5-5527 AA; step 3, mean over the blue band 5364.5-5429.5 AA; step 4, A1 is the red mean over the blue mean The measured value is 1.0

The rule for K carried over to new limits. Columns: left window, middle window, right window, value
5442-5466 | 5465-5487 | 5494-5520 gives 2.0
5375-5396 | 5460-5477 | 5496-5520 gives 0.0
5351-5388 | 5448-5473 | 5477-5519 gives -1.8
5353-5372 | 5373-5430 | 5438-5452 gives 0.6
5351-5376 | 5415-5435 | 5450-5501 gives -1.5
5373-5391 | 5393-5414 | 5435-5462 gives 0.8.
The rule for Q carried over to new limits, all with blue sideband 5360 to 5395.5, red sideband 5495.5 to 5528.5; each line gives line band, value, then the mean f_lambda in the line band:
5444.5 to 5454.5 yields -1.2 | 22.9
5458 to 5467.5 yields -0.4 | 21.3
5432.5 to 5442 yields -0.4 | 21.4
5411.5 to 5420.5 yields -0.7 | 22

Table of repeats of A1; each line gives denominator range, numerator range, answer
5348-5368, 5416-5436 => 1.09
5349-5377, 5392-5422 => 1.04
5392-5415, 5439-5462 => 1.09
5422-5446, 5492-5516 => 0.96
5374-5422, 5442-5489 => 1.01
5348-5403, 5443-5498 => 1.04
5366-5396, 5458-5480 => 1.01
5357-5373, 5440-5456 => 1.13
